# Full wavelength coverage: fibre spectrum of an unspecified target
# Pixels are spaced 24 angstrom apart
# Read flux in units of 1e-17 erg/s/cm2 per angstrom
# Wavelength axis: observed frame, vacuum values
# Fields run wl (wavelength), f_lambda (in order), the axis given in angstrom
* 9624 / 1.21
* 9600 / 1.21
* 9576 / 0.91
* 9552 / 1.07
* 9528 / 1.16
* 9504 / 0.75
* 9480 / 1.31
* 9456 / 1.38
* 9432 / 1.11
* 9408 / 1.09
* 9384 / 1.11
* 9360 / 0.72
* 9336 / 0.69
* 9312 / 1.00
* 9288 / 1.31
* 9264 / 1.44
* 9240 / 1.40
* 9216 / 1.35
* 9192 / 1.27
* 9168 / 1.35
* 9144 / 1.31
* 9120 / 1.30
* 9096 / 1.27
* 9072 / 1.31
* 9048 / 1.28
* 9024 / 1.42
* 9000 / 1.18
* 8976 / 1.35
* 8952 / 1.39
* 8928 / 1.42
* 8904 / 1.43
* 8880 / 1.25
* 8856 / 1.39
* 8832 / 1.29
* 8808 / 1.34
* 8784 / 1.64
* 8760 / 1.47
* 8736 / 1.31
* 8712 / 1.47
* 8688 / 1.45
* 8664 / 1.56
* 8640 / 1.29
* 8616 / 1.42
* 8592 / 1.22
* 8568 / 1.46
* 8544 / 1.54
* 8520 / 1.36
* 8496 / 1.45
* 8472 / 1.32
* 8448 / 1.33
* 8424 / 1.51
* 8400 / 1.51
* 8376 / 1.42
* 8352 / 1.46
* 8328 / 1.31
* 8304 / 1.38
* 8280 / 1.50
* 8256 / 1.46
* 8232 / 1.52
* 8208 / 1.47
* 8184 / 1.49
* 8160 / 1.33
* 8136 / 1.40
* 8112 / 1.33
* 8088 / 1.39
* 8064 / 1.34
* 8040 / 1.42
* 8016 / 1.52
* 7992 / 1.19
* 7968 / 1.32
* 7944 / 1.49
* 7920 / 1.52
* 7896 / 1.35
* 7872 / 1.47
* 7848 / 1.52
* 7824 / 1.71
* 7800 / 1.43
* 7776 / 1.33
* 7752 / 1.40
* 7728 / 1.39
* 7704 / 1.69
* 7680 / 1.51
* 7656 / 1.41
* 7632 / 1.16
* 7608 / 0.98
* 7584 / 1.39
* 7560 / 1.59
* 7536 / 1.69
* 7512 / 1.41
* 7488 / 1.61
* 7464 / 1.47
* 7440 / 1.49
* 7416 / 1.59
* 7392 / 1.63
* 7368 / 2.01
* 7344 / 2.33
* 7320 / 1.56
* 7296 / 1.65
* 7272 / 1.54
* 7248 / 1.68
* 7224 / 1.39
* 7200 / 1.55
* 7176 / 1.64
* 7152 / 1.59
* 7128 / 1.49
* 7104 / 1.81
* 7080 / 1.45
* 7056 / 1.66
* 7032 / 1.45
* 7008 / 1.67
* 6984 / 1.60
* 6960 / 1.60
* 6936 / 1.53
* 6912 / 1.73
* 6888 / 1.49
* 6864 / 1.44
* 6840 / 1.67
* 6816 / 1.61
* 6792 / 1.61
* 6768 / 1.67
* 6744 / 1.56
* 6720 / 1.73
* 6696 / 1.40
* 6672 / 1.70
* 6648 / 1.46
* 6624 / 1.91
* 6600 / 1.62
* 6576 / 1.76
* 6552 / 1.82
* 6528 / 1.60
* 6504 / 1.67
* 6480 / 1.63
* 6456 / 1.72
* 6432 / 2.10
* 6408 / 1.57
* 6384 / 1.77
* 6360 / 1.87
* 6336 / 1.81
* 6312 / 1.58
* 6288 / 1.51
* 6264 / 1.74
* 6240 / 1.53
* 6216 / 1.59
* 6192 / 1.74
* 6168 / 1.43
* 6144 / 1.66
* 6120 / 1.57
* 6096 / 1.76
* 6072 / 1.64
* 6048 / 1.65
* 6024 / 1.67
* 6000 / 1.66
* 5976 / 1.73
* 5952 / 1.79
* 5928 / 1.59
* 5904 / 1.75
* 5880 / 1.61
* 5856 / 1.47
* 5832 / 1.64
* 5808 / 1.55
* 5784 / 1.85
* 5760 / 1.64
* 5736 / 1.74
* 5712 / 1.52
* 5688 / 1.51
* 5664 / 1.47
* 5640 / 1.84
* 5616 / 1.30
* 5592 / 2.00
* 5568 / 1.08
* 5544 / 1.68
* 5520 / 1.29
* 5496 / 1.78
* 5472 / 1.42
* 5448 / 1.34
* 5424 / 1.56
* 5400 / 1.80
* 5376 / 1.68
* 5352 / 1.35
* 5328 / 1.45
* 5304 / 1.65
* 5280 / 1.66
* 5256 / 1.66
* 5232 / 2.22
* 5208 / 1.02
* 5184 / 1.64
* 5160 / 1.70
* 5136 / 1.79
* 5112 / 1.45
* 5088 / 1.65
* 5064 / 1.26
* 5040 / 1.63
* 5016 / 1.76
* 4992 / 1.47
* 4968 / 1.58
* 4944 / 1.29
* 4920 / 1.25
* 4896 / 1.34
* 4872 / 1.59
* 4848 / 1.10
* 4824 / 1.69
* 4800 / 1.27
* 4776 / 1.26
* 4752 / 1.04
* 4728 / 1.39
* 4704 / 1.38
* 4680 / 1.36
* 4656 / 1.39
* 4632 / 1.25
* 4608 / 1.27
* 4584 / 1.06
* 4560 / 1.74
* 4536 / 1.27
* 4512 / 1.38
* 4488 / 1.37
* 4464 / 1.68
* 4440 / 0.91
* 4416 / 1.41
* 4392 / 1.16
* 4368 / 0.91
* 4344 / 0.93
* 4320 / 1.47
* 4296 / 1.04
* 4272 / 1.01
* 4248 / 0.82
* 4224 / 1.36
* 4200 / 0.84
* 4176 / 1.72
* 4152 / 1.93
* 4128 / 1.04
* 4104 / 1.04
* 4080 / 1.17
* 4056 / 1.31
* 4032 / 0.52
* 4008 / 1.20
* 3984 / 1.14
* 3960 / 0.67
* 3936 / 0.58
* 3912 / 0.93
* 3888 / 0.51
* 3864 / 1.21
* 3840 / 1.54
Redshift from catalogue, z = 0.12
